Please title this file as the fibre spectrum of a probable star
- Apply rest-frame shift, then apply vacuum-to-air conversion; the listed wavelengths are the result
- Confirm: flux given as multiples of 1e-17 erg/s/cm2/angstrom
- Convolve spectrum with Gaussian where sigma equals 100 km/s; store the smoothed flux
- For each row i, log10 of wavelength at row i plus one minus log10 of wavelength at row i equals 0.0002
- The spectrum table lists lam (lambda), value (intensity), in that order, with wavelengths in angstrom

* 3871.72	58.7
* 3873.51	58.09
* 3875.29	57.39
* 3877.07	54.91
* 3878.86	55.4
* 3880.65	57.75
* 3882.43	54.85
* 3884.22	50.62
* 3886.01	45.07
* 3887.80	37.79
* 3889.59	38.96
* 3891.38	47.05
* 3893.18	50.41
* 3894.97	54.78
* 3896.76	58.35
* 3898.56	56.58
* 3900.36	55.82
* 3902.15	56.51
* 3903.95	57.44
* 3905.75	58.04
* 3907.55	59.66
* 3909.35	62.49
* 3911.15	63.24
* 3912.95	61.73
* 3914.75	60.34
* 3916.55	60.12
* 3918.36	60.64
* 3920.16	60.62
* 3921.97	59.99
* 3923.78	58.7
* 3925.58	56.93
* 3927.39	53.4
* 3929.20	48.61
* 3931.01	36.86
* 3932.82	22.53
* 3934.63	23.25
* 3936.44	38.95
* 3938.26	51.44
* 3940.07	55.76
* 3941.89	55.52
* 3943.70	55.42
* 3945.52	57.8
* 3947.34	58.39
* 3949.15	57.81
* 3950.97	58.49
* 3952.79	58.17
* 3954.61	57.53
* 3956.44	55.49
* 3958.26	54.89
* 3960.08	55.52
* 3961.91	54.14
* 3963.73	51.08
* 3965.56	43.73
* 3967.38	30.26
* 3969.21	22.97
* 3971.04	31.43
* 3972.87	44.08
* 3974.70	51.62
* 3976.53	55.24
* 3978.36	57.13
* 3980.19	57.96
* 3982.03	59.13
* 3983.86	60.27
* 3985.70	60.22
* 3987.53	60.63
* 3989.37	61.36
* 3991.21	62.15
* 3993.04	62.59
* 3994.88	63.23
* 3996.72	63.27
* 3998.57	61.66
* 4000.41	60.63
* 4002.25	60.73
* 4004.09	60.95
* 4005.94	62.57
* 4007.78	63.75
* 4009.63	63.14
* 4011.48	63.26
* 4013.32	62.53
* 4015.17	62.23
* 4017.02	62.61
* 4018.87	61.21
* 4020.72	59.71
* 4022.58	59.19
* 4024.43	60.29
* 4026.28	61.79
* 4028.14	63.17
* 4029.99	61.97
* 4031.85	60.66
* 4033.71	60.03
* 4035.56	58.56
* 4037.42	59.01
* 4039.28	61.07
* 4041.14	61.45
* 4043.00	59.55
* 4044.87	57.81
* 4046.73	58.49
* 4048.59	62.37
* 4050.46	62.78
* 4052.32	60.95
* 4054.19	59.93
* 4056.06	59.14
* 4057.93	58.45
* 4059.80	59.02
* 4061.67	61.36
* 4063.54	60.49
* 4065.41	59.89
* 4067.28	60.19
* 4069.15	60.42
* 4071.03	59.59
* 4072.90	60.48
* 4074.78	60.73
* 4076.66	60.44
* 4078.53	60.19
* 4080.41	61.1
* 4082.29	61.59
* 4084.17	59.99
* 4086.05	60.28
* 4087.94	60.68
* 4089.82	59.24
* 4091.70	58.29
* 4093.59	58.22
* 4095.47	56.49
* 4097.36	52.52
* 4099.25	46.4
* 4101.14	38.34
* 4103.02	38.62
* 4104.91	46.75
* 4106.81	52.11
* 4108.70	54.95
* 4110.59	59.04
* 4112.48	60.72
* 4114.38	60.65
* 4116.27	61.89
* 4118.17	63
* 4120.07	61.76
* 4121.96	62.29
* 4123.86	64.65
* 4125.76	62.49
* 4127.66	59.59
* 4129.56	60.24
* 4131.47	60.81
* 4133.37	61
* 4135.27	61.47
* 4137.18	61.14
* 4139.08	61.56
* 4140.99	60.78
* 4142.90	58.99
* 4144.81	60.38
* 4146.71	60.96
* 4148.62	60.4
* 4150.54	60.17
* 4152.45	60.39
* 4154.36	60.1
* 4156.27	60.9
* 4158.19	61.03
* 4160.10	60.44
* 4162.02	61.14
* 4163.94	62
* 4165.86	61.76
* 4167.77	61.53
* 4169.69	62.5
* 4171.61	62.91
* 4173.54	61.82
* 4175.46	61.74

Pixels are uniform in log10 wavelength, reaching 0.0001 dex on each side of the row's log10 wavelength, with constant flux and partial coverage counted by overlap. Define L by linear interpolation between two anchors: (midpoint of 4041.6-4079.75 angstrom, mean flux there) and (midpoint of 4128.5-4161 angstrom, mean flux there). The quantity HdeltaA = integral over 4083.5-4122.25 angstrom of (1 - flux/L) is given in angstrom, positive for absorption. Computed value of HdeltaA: 3.0 angstrom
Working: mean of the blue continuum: 60.1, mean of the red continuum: 60.6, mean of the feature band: 55.7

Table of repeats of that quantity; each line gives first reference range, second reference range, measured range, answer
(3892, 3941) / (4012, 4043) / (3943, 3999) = 2.8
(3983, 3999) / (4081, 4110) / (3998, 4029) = -0.9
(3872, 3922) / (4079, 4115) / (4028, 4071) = -4.0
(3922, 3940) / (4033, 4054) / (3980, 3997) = -2.7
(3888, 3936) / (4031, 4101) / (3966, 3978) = 3.3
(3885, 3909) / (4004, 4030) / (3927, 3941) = 3.6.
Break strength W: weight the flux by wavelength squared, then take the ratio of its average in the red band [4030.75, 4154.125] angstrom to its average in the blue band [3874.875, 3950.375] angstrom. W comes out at 1.2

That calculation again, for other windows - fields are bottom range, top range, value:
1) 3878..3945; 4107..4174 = 1.30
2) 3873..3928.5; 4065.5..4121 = 1.13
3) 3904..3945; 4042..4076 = 1.21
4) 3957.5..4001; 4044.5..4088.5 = 1.18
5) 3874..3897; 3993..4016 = 1.30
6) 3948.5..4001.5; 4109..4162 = 1.22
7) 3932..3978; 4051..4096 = 1.32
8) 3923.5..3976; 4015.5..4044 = 1.31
